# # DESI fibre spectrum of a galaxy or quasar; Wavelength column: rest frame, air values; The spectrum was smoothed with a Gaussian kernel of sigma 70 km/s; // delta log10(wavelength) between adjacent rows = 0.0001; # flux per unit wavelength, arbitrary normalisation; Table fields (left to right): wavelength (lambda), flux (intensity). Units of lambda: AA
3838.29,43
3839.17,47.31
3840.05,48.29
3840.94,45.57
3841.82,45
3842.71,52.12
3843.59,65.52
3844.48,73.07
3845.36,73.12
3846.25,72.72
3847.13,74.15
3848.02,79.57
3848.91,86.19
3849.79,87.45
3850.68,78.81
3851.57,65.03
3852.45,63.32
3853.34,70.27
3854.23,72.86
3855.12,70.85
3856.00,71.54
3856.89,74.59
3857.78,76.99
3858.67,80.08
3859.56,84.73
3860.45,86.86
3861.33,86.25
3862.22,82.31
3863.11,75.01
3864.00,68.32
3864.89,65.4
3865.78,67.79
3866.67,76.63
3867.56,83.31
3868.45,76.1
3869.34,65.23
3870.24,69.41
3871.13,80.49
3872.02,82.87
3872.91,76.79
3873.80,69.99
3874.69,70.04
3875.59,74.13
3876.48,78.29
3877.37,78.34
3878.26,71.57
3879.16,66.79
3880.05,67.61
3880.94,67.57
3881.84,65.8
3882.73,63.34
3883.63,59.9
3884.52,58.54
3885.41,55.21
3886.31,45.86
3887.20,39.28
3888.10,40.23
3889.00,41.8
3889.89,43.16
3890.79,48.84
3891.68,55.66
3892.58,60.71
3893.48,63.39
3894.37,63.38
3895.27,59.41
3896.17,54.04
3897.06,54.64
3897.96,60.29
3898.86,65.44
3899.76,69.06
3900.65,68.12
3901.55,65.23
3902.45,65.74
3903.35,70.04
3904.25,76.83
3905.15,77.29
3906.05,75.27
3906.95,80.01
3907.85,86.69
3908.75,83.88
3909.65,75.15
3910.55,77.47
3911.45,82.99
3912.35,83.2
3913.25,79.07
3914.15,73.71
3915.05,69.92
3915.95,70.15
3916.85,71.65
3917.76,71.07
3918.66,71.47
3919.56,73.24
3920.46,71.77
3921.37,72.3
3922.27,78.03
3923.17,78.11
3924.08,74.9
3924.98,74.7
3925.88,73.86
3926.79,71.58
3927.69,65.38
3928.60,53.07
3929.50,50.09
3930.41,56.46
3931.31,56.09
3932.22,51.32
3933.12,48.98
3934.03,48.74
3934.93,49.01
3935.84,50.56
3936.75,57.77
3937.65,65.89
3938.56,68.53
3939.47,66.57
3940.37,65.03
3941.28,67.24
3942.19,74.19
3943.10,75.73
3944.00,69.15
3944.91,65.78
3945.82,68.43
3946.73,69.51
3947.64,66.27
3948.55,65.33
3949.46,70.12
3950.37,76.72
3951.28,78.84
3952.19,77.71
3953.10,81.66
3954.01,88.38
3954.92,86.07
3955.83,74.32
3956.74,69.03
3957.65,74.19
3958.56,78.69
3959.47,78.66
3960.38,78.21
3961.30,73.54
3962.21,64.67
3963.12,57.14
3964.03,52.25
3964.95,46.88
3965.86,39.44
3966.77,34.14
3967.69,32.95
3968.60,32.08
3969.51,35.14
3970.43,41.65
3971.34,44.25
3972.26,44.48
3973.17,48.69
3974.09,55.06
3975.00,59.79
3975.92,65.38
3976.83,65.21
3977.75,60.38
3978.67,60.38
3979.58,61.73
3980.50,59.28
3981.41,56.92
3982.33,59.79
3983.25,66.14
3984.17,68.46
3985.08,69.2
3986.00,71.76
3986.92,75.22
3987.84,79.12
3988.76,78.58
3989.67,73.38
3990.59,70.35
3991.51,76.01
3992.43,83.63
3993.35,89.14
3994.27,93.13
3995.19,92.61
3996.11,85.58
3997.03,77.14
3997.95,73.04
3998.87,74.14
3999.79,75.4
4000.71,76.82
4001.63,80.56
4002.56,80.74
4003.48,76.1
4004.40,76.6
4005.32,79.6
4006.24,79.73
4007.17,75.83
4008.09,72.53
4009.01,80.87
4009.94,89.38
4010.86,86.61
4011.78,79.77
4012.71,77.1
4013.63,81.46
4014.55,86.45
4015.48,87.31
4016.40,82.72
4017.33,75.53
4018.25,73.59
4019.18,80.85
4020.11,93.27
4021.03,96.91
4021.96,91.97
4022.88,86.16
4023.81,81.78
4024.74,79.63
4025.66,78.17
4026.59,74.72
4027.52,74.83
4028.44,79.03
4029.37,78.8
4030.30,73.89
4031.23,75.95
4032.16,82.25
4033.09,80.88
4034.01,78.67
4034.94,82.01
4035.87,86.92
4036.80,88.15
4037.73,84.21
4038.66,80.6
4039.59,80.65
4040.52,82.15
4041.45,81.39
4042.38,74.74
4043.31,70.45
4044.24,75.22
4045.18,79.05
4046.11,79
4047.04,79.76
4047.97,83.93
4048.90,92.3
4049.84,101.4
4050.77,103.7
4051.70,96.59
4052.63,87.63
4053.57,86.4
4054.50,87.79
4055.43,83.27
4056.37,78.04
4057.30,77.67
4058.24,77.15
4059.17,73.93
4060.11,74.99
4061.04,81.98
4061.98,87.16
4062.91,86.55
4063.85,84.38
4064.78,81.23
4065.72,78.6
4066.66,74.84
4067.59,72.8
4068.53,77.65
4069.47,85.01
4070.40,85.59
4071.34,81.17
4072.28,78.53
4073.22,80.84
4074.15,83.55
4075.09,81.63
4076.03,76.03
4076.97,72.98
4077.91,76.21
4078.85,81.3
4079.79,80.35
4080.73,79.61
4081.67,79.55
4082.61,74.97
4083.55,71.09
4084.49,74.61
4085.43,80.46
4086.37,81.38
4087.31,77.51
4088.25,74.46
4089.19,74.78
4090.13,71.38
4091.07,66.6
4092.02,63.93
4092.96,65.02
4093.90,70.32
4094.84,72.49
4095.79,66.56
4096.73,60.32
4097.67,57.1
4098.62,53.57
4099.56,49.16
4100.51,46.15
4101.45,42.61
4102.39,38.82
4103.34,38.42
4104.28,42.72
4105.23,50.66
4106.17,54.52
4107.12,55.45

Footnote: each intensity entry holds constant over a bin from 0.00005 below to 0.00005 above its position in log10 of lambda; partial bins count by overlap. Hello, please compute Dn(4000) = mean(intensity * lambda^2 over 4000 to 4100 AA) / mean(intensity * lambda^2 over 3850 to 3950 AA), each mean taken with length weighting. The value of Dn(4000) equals 1.3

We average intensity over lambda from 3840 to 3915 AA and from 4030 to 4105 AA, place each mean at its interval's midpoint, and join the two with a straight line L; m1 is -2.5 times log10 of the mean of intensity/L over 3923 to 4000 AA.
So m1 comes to 0.10 mag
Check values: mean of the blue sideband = 69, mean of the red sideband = 75.9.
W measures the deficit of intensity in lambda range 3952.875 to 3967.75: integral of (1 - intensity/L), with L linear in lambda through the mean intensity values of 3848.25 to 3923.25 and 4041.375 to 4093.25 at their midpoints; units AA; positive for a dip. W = 1.6 AA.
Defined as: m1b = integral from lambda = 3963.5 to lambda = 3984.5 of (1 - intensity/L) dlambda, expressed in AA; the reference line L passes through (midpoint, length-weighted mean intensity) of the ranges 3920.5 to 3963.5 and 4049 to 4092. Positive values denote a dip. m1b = 5.8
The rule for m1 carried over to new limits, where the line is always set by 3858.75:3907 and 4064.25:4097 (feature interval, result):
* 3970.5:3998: 0.050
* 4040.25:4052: -0.138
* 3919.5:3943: 0.084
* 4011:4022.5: -0.152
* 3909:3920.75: -0.099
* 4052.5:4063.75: -0.095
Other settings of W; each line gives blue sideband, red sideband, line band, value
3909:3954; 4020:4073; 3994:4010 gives -0.5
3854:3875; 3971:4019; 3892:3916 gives 1.4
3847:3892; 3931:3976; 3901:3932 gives -3.3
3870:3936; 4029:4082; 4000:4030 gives -1.4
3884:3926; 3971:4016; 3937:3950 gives 0.3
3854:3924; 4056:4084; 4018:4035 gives -1.0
